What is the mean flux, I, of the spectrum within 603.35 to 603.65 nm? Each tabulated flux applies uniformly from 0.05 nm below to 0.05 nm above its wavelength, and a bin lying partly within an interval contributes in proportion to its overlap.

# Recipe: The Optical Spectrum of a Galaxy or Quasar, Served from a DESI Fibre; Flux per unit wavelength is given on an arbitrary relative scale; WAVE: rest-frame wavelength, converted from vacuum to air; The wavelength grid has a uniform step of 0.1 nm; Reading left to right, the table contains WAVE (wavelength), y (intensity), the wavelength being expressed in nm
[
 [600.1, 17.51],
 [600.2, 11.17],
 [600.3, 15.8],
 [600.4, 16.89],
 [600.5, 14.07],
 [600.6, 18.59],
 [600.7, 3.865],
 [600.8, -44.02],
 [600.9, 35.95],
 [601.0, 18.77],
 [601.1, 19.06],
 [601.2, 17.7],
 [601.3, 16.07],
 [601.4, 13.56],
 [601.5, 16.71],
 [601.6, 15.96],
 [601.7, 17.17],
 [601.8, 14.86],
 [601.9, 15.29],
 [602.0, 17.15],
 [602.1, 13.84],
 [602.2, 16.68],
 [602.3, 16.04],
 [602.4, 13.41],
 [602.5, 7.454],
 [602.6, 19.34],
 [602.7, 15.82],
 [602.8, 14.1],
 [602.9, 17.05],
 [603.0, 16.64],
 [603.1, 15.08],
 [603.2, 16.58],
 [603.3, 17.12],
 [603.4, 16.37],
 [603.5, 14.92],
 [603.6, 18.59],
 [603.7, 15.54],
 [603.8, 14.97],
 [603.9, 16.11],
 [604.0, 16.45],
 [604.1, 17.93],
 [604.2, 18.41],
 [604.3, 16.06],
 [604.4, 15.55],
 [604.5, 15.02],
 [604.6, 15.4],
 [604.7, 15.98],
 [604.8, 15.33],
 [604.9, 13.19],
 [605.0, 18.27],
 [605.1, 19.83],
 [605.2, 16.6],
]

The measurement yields 16.6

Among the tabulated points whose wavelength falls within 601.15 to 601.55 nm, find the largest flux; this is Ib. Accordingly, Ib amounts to 17.7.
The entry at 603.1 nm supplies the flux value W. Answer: 15.08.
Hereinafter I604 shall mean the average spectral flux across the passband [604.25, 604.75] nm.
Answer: 15.6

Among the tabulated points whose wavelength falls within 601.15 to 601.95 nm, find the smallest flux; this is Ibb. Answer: 13.56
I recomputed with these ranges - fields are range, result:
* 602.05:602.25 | 15.3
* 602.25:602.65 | 14.1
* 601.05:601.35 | 17.6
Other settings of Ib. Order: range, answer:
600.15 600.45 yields 16.89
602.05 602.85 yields 19.34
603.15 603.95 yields 18.59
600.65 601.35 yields 35.95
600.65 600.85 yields 3.865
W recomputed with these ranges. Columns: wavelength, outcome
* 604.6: 15.4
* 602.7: 15.82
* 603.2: 16.58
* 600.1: 17.51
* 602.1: 13.84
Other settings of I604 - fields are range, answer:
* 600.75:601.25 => 9.49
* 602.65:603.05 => 15.9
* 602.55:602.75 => 17.6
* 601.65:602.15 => 15.7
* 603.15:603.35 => 16.9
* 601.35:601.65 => 15.4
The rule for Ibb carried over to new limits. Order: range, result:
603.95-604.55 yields 15.02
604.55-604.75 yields 15.4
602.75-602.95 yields 14.1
